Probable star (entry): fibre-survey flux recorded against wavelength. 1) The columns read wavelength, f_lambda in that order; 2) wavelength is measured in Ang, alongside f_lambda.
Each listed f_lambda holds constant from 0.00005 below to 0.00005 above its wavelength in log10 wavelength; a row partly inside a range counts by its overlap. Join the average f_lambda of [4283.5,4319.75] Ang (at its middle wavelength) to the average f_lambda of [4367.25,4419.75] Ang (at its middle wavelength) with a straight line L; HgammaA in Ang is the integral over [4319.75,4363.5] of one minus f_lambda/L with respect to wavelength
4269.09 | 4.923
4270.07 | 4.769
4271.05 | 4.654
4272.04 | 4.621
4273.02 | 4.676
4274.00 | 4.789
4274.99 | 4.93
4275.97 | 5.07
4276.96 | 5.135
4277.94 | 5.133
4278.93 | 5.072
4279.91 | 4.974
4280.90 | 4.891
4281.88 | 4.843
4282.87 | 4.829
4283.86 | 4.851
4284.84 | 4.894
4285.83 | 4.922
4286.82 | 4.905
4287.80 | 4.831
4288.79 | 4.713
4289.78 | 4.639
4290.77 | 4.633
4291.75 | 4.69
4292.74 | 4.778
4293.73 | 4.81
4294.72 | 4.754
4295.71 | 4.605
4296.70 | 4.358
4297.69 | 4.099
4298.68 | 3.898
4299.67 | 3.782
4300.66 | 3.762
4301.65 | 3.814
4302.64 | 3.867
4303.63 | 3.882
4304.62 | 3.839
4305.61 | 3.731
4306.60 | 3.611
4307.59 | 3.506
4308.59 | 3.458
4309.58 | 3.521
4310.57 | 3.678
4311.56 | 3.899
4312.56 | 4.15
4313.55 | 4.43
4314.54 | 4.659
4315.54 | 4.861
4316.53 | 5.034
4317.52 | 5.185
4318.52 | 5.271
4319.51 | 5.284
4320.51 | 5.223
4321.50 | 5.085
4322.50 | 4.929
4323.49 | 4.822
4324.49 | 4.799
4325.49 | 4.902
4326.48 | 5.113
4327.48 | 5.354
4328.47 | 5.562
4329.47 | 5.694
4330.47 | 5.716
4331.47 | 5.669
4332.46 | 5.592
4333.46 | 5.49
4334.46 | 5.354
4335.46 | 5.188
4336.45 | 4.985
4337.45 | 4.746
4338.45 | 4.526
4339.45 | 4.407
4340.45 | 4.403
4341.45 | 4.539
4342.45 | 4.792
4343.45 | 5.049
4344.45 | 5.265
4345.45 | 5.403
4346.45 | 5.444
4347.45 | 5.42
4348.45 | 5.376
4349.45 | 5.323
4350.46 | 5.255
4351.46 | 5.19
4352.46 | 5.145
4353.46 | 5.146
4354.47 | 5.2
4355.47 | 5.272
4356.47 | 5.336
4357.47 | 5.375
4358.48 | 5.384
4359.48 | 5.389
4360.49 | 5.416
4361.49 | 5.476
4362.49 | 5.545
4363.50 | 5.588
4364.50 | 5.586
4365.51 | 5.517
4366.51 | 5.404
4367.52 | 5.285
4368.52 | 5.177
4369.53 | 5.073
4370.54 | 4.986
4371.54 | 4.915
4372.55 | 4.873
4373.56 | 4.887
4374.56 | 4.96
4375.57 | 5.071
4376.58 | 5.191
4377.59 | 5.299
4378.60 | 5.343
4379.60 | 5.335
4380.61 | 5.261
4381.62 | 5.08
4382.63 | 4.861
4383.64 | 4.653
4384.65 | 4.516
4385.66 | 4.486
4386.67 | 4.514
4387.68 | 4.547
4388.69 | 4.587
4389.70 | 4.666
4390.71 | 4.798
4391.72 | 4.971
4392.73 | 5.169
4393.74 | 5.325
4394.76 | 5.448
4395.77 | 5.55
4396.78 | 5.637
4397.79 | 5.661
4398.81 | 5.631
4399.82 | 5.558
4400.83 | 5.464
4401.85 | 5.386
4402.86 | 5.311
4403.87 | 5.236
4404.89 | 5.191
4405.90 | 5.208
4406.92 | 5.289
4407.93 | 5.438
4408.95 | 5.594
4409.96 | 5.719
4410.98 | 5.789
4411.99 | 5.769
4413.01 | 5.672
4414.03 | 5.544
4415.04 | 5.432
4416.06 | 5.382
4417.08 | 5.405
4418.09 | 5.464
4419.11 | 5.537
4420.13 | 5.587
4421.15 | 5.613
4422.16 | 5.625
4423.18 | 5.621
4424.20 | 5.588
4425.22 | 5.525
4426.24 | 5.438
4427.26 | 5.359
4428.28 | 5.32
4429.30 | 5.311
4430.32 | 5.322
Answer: -4.3 Ang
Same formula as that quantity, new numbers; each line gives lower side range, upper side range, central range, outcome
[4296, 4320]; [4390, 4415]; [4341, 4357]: -1.7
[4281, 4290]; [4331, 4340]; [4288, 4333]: 3.6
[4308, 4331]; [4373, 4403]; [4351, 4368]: -1.3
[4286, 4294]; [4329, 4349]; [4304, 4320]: 2.2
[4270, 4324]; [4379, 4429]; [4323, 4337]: -1.5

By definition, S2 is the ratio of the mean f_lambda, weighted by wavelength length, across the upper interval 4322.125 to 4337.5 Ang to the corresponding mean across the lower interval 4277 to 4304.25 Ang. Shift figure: 1.2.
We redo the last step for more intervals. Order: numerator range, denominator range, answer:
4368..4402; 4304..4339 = 1.07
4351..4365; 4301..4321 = 1.26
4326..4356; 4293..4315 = 1.29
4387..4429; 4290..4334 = 1.17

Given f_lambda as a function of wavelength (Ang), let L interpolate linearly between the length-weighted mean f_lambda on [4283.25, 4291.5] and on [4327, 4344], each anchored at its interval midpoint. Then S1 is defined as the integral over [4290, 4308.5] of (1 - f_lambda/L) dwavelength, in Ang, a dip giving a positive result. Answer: 2.8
